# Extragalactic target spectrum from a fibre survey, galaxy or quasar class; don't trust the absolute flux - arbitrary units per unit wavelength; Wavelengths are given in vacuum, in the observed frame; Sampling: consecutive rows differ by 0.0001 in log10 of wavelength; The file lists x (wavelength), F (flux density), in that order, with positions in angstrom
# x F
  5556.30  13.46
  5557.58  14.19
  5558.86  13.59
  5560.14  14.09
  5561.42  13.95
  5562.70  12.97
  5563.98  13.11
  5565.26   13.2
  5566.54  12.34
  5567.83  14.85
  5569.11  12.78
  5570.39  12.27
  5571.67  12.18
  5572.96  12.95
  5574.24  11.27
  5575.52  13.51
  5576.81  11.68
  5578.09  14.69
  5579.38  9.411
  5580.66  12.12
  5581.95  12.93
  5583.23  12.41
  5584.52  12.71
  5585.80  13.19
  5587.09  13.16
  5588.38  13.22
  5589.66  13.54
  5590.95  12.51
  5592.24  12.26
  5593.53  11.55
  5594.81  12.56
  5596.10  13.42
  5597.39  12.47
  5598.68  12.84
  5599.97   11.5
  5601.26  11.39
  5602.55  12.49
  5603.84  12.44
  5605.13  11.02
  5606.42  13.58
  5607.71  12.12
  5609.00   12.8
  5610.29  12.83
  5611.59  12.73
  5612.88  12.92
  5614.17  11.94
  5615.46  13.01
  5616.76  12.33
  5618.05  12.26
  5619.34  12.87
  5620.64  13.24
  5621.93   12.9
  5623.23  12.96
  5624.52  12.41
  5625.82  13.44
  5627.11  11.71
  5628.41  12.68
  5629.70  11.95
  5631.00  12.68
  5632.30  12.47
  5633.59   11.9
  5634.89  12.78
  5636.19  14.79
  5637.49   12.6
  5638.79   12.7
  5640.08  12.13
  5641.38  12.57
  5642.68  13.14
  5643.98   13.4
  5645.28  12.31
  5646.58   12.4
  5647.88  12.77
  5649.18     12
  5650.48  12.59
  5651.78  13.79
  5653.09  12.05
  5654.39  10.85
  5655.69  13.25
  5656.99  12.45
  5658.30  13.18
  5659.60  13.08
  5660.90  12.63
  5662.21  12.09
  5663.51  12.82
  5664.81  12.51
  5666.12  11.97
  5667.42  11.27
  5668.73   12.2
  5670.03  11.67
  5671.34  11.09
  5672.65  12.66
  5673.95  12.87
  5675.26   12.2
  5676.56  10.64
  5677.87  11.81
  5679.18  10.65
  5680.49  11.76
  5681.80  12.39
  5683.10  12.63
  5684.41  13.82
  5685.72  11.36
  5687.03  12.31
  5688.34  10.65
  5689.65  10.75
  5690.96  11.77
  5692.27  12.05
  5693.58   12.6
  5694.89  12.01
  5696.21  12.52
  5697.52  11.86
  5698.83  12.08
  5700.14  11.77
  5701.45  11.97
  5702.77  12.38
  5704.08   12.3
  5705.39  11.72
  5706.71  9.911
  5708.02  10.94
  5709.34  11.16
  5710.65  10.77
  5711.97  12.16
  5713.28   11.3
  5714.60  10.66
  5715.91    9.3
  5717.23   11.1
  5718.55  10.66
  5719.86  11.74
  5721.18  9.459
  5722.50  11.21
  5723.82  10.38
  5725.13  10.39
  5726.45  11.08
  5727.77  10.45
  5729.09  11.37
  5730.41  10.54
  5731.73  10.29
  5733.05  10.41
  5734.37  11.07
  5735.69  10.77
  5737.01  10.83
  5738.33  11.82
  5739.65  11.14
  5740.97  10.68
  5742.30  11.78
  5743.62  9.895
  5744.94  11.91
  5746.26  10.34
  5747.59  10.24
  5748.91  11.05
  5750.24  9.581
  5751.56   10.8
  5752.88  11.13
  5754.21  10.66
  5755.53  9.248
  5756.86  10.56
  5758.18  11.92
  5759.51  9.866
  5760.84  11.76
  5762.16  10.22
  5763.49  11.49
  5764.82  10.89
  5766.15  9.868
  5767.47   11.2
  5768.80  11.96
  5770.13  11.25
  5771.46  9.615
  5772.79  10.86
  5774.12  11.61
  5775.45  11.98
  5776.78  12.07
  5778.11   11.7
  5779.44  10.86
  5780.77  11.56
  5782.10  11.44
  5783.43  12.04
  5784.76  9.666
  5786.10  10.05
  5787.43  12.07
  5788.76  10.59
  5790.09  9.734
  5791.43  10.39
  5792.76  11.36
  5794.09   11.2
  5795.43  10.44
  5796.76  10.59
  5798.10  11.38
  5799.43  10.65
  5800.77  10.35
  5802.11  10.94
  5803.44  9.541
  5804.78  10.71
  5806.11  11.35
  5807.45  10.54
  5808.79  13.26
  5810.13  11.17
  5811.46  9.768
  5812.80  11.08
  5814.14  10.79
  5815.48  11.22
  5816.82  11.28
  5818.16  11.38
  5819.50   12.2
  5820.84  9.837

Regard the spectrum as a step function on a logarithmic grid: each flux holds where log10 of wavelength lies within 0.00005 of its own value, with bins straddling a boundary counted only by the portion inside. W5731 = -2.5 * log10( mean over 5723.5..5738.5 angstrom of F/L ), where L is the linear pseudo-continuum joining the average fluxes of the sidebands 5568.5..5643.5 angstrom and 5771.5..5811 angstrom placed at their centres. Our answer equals 0.074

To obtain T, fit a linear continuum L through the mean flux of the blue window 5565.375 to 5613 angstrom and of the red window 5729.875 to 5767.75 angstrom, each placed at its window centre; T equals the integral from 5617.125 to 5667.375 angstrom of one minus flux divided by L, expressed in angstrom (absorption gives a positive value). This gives -2.8 angstrom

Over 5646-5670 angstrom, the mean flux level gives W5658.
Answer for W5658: 12.4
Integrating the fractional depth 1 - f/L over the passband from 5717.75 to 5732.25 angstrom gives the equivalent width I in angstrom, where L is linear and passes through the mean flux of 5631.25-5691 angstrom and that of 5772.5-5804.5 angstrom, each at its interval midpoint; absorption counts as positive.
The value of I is 1.2 angstrom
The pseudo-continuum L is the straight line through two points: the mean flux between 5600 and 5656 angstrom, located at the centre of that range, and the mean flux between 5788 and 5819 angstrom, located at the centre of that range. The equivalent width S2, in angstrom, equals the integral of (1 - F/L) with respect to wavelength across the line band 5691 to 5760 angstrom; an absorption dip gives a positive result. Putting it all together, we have 3.48 angstrom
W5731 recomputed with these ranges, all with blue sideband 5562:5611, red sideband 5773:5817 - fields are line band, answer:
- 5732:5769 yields 0.05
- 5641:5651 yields -0.05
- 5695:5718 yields 0.03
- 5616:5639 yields -0.04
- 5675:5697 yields 0.00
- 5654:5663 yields -0.05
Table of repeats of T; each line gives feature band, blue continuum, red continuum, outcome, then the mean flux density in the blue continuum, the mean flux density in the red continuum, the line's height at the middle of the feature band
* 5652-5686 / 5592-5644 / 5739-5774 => -0.8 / 12.6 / 10.8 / 11.9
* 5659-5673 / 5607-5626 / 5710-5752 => -0.3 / 12.7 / 10.8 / 11.9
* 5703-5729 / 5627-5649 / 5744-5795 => 1.6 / 12.7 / 10.9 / 11.6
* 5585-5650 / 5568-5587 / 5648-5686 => -1.2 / 12.5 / 12.2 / 12.4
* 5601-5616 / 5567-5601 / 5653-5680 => 0.0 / 12.6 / 12.1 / 12.4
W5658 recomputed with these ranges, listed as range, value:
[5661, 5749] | 11.4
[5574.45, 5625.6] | 12.6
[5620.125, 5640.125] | 12.7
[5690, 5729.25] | 11.3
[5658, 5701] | 12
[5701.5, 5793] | 10.9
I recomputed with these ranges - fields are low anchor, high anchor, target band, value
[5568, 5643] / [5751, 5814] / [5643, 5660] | -0.7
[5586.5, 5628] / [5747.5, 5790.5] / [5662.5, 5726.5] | 0.5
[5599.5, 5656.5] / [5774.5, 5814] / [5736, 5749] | 0.6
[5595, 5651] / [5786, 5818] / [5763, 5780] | 0.0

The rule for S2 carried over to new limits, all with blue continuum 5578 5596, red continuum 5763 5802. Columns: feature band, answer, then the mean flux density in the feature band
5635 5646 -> -0.7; 12.9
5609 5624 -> -0.5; 12.7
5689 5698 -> -0.2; 11.9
